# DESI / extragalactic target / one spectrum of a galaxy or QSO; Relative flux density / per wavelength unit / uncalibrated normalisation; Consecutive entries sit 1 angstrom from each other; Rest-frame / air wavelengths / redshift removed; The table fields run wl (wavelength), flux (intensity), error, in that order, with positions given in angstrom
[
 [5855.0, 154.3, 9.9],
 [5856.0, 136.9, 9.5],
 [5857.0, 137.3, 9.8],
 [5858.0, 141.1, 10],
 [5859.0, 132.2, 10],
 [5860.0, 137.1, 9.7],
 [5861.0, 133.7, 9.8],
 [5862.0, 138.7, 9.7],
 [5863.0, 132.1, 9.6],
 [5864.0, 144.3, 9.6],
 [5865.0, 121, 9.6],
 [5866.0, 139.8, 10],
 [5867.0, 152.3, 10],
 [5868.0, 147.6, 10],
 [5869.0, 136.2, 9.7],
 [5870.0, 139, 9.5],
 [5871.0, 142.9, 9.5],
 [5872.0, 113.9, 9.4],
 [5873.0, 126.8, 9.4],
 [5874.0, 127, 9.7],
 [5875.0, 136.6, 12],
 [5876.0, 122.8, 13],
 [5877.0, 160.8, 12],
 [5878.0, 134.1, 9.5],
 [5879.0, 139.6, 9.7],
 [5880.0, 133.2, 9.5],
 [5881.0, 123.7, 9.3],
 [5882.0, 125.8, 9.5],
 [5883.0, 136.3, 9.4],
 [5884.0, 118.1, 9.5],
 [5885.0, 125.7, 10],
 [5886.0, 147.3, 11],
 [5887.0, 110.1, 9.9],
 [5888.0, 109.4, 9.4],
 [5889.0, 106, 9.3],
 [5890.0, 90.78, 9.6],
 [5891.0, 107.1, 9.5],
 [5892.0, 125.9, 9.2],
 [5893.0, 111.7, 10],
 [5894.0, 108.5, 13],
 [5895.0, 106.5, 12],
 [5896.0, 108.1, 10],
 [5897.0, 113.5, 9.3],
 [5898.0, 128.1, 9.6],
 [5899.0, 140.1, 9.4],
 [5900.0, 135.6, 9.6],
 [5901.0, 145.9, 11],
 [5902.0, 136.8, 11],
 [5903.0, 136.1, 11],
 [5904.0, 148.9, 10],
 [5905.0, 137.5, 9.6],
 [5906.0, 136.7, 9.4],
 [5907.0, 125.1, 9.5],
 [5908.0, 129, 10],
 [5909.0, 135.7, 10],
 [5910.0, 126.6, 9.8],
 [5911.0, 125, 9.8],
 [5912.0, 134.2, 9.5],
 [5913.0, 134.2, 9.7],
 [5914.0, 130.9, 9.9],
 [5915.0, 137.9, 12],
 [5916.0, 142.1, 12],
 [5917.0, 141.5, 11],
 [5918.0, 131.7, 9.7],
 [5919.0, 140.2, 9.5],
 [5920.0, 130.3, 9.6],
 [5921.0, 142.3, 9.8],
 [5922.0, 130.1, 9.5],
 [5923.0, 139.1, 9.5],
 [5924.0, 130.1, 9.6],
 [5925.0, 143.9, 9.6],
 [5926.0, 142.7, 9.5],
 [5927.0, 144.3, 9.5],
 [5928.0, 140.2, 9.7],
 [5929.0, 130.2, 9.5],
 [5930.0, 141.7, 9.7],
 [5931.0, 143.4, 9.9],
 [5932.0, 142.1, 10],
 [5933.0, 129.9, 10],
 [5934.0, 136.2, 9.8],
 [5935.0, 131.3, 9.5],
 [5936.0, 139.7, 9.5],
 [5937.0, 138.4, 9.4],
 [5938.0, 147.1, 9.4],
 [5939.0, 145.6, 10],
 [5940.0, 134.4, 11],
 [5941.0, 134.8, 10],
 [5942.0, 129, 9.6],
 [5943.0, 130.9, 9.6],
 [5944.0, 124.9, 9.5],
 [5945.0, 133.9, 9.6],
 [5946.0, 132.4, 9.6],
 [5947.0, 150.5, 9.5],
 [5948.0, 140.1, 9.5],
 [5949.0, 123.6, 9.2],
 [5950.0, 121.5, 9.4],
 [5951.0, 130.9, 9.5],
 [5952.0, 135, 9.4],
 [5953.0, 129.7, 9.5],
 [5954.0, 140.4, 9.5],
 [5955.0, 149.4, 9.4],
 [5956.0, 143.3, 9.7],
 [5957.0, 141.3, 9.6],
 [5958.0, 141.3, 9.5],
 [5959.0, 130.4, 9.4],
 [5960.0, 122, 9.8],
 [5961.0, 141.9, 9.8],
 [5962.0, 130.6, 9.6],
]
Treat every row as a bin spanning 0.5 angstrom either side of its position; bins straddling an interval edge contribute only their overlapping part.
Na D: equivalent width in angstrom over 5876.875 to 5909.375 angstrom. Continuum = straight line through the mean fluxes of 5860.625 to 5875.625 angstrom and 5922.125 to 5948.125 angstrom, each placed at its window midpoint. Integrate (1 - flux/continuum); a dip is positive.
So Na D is 2.38 angstrom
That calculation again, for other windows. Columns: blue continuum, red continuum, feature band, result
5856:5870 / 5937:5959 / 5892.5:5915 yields 1.32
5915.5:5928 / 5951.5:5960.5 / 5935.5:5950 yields 0.20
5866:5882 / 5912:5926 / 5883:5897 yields 2.23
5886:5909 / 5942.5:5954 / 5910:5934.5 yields -1.68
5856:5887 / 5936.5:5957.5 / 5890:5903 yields 1.29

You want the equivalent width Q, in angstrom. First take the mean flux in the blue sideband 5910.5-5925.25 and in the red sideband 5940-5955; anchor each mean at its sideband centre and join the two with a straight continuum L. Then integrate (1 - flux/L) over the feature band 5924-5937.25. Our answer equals -0.4 angstrom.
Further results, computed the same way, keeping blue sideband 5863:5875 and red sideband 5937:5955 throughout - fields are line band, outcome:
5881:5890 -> 1.0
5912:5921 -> -0.1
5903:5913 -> 0.1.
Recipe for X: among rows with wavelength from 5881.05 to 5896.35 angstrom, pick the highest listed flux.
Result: 147.3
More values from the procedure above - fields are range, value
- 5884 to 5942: 148.9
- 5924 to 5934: 144.3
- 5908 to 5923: 142.3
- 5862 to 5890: 160.8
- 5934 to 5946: 147.1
